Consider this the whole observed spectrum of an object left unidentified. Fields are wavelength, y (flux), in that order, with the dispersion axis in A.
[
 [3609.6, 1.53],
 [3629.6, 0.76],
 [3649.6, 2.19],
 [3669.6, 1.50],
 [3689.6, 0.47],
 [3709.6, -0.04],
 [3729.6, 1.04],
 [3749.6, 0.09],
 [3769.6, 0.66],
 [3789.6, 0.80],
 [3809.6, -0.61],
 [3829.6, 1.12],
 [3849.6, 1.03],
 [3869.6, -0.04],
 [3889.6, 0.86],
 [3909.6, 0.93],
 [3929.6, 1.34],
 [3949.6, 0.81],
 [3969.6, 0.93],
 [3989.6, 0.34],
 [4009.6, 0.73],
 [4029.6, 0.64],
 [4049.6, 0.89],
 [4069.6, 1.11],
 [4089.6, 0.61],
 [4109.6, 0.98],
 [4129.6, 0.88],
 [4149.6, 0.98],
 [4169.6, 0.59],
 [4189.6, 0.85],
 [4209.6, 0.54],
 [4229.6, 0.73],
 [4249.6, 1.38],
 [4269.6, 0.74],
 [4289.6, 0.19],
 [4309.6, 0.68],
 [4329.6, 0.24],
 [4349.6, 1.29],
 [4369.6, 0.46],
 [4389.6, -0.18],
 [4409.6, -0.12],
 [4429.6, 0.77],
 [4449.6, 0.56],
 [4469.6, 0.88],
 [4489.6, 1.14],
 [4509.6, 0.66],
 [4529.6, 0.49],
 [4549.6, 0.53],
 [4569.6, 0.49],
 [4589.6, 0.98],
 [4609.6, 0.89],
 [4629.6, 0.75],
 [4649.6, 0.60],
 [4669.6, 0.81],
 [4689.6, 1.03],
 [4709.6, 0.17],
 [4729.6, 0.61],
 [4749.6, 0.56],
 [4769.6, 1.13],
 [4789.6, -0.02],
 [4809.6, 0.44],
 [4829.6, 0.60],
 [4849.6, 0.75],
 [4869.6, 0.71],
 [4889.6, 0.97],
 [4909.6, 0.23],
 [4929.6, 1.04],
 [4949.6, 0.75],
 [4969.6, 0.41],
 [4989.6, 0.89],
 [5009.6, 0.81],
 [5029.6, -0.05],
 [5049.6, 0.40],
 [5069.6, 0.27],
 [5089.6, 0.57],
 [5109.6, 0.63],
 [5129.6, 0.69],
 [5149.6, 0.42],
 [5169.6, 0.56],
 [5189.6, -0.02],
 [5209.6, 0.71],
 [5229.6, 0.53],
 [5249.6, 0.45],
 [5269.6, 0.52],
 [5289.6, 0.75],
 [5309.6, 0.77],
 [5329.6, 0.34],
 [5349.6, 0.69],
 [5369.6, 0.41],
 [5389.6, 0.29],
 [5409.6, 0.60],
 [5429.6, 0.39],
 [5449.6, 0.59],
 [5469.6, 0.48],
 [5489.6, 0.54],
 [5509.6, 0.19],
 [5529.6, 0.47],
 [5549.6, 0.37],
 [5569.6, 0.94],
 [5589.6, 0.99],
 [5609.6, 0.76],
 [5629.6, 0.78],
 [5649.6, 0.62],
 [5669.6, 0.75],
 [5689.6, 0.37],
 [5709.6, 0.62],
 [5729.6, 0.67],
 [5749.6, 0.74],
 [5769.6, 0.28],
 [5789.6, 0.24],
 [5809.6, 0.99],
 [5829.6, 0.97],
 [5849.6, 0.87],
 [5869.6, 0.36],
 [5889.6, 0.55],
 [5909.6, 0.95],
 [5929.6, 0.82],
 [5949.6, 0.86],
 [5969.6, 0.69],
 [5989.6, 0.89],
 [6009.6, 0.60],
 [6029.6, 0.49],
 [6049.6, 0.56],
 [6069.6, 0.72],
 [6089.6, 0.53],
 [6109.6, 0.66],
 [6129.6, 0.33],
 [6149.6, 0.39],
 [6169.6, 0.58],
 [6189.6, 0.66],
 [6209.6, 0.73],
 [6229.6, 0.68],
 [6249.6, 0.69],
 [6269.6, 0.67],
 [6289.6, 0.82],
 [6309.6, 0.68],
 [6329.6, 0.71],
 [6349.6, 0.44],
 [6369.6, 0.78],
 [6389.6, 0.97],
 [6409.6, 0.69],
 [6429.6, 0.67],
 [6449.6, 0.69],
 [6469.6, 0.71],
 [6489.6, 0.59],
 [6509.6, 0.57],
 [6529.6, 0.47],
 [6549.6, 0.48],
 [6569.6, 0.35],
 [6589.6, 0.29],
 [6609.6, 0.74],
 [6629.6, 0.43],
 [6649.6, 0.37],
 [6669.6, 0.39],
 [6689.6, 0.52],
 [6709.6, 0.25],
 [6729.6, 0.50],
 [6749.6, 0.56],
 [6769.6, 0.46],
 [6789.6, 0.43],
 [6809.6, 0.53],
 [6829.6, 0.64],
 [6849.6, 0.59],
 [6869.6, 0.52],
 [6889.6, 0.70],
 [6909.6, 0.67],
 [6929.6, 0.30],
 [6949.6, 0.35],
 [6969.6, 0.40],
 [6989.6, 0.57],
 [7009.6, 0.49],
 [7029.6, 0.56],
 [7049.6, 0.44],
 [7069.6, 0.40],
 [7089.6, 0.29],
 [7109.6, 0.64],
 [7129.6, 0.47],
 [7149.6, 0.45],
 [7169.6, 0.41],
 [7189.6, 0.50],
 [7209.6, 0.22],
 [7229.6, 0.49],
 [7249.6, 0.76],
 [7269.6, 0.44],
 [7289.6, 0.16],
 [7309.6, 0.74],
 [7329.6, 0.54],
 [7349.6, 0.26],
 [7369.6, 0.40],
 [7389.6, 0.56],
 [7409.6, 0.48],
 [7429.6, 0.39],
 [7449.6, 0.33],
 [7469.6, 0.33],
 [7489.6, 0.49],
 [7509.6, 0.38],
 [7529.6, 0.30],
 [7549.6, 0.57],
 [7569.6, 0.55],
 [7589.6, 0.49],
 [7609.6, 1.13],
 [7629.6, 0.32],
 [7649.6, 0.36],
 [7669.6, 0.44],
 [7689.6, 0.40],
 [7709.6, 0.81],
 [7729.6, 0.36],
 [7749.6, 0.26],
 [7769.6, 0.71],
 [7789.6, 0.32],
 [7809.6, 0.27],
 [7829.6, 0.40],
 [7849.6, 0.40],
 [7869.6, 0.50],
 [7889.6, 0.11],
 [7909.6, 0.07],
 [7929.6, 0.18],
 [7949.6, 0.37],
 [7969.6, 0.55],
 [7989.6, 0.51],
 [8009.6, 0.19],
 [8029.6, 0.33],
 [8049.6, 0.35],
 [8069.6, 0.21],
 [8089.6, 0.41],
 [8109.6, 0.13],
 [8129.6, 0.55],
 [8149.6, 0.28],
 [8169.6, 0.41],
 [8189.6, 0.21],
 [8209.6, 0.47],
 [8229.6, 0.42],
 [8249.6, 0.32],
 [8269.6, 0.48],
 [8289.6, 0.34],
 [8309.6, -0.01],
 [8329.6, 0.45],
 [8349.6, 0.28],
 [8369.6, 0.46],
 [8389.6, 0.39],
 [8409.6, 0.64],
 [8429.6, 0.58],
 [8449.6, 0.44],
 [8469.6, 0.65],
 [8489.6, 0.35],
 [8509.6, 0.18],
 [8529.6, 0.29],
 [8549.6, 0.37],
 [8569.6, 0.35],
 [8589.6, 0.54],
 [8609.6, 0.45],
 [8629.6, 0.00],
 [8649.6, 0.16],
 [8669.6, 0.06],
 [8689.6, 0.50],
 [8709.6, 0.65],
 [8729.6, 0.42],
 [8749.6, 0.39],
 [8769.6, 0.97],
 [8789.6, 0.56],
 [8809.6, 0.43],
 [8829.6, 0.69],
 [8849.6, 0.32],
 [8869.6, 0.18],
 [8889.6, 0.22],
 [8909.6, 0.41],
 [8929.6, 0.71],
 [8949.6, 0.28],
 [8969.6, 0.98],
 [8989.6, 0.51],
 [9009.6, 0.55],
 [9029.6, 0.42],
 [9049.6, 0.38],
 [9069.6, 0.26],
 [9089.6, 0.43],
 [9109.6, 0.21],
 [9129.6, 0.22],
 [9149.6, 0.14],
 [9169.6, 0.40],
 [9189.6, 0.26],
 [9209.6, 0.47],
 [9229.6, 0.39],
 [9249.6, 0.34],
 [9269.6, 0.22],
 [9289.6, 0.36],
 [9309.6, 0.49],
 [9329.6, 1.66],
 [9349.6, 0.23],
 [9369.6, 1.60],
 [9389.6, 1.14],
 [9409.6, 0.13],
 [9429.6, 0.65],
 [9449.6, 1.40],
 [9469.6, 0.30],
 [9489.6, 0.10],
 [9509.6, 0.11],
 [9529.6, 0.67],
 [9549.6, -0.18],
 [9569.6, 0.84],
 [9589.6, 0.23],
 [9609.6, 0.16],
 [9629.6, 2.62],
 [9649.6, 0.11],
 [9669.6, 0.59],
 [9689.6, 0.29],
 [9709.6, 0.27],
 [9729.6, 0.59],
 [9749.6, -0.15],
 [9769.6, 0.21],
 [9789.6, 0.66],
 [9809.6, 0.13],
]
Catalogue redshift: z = 1.58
